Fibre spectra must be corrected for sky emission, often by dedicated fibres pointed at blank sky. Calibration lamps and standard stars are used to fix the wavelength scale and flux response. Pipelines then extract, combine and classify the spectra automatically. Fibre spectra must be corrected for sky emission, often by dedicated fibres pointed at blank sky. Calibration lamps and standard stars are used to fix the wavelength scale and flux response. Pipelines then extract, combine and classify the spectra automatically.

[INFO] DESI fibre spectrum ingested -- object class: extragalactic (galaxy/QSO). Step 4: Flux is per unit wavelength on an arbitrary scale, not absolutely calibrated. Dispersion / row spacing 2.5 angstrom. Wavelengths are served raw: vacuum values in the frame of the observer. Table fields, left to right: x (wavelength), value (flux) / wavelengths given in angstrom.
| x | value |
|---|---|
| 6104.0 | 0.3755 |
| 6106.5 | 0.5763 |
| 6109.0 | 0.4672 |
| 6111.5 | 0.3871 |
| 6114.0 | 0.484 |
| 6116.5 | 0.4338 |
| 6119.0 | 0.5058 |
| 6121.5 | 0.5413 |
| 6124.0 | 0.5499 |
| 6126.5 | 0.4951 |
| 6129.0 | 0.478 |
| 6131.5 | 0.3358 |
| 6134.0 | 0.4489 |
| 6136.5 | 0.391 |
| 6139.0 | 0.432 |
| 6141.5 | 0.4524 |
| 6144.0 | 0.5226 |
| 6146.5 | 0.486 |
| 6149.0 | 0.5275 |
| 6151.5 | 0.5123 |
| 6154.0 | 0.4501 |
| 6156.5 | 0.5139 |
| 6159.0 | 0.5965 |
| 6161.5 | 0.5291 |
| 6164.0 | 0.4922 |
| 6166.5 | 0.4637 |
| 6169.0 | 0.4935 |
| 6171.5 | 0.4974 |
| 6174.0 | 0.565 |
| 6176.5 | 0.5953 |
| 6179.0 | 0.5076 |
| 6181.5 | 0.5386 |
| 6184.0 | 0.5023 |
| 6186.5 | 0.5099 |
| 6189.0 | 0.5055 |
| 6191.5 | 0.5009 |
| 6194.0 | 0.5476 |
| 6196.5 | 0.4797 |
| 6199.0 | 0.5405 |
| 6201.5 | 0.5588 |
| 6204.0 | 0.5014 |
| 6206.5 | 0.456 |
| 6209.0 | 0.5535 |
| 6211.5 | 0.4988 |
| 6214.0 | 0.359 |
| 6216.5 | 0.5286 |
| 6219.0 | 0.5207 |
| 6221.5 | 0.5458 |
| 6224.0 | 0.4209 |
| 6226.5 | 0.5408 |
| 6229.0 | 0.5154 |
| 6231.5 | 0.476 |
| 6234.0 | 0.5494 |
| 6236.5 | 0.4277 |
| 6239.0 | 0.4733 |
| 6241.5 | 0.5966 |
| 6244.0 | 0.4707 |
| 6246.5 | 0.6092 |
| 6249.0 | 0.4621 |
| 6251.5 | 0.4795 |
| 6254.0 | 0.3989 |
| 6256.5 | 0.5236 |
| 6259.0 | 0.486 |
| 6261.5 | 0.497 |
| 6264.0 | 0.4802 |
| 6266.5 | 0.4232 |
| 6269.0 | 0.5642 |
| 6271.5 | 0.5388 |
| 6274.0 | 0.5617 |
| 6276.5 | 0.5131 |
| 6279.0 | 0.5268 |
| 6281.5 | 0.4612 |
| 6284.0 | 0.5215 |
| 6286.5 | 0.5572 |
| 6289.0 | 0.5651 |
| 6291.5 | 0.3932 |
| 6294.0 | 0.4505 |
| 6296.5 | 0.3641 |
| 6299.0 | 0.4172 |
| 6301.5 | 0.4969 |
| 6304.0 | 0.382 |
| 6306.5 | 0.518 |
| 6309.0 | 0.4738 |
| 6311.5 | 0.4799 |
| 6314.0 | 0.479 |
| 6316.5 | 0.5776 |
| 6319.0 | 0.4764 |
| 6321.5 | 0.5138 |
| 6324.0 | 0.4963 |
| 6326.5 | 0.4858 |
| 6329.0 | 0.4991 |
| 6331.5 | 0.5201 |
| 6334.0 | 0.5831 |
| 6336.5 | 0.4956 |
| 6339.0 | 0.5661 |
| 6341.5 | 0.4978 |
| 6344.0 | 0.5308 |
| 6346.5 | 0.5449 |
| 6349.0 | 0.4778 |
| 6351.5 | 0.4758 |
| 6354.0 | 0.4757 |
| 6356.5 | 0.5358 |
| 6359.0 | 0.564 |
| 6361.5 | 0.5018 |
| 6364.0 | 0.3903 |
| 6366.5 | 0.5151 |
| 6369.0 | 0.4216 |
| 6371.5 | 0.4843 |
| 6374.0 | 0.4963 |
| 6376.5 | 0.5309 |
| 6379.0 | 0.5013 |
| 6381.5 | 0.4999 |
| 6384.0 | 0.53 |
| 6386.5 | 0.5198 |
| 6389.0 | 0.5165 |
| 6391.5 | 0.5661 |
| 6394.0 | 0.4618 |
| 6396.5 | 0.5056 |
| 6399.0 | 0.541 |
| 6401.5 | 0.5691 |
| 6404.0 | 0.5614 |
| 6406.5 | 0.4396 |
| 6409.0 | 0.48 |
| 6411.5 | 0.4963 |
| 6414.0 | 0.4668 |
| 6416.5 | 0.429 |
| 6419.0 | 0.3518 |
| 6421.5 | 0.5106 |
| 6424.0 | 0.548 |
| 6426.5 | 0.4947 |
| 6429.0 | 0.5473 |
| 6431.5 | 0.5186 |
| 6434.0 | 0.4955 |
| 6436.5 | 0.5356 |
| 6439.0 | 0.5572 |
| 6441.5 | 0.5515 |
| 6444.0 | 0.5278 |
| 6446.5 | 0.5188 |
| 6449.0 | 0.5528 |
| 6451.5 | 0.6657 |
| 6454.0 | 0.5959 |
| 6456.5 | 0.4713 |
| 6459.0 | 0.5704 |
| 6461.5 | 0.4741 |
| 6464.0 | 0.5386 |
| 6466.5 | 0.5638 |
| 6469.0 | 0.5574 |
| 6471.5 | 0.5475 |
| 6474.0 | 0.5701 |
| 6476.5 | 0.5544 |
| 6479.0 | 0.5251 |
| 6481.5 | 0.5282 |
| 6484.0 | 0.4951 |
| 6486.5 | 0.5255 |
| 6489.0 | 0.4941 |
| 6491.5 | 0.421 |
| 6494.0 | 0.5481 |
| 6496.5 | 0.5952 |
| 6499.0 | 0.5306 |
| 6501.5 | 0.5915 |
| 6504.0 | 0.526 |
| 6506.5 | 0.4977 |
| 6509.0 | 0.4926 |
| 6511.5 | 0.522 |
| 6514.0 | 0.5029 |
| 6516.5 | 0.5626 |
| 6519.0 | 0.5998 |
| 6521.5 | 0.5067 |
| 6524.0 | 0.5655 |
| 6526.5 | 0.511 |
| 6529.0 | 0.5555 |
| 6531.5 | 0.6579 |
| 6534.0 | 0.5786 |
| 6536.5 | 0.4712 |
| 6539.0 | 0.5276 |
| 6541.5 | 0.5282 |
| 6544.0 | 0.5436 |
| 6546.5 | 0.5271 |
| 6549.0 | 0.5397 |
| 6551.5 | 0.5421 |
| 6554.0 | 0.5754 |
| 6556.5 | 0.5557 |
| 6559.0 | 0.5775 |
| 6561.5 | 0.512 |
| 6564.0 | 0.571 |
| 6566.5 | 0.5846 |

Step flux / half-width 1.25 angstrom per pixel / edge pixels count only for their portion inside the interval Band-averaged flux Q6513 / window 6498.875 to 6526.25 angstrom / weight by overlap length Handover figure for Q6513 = 0.535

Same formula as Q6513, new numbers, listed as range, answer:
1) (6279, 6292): 0.508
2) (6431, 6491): 0.538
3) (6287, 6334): 0.481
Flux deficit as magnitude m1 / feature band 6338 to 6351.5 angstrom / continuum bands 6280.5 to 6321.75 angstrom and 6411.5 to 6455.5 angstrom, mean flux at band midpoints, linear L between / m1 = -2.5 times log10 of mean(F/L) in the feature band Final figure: -0.06 mag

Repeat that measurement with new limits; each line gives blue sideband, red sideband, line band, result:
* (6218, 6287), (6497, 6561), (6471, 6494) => 0.04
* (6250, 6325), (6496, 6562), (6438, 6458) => -0.06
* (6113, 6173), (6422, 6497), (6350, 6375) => 0.07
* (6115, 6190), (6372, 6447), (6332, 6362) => -0.03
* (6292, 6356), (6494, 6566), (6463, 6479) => -0.05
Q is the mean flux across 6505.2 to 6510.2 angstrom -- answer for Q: 0.495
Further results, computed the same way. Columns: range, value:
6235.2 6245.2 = 0.492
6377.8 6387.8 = 0.513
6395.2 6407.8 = 0.523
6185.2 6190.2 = 0.508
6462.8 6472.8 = 0.552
